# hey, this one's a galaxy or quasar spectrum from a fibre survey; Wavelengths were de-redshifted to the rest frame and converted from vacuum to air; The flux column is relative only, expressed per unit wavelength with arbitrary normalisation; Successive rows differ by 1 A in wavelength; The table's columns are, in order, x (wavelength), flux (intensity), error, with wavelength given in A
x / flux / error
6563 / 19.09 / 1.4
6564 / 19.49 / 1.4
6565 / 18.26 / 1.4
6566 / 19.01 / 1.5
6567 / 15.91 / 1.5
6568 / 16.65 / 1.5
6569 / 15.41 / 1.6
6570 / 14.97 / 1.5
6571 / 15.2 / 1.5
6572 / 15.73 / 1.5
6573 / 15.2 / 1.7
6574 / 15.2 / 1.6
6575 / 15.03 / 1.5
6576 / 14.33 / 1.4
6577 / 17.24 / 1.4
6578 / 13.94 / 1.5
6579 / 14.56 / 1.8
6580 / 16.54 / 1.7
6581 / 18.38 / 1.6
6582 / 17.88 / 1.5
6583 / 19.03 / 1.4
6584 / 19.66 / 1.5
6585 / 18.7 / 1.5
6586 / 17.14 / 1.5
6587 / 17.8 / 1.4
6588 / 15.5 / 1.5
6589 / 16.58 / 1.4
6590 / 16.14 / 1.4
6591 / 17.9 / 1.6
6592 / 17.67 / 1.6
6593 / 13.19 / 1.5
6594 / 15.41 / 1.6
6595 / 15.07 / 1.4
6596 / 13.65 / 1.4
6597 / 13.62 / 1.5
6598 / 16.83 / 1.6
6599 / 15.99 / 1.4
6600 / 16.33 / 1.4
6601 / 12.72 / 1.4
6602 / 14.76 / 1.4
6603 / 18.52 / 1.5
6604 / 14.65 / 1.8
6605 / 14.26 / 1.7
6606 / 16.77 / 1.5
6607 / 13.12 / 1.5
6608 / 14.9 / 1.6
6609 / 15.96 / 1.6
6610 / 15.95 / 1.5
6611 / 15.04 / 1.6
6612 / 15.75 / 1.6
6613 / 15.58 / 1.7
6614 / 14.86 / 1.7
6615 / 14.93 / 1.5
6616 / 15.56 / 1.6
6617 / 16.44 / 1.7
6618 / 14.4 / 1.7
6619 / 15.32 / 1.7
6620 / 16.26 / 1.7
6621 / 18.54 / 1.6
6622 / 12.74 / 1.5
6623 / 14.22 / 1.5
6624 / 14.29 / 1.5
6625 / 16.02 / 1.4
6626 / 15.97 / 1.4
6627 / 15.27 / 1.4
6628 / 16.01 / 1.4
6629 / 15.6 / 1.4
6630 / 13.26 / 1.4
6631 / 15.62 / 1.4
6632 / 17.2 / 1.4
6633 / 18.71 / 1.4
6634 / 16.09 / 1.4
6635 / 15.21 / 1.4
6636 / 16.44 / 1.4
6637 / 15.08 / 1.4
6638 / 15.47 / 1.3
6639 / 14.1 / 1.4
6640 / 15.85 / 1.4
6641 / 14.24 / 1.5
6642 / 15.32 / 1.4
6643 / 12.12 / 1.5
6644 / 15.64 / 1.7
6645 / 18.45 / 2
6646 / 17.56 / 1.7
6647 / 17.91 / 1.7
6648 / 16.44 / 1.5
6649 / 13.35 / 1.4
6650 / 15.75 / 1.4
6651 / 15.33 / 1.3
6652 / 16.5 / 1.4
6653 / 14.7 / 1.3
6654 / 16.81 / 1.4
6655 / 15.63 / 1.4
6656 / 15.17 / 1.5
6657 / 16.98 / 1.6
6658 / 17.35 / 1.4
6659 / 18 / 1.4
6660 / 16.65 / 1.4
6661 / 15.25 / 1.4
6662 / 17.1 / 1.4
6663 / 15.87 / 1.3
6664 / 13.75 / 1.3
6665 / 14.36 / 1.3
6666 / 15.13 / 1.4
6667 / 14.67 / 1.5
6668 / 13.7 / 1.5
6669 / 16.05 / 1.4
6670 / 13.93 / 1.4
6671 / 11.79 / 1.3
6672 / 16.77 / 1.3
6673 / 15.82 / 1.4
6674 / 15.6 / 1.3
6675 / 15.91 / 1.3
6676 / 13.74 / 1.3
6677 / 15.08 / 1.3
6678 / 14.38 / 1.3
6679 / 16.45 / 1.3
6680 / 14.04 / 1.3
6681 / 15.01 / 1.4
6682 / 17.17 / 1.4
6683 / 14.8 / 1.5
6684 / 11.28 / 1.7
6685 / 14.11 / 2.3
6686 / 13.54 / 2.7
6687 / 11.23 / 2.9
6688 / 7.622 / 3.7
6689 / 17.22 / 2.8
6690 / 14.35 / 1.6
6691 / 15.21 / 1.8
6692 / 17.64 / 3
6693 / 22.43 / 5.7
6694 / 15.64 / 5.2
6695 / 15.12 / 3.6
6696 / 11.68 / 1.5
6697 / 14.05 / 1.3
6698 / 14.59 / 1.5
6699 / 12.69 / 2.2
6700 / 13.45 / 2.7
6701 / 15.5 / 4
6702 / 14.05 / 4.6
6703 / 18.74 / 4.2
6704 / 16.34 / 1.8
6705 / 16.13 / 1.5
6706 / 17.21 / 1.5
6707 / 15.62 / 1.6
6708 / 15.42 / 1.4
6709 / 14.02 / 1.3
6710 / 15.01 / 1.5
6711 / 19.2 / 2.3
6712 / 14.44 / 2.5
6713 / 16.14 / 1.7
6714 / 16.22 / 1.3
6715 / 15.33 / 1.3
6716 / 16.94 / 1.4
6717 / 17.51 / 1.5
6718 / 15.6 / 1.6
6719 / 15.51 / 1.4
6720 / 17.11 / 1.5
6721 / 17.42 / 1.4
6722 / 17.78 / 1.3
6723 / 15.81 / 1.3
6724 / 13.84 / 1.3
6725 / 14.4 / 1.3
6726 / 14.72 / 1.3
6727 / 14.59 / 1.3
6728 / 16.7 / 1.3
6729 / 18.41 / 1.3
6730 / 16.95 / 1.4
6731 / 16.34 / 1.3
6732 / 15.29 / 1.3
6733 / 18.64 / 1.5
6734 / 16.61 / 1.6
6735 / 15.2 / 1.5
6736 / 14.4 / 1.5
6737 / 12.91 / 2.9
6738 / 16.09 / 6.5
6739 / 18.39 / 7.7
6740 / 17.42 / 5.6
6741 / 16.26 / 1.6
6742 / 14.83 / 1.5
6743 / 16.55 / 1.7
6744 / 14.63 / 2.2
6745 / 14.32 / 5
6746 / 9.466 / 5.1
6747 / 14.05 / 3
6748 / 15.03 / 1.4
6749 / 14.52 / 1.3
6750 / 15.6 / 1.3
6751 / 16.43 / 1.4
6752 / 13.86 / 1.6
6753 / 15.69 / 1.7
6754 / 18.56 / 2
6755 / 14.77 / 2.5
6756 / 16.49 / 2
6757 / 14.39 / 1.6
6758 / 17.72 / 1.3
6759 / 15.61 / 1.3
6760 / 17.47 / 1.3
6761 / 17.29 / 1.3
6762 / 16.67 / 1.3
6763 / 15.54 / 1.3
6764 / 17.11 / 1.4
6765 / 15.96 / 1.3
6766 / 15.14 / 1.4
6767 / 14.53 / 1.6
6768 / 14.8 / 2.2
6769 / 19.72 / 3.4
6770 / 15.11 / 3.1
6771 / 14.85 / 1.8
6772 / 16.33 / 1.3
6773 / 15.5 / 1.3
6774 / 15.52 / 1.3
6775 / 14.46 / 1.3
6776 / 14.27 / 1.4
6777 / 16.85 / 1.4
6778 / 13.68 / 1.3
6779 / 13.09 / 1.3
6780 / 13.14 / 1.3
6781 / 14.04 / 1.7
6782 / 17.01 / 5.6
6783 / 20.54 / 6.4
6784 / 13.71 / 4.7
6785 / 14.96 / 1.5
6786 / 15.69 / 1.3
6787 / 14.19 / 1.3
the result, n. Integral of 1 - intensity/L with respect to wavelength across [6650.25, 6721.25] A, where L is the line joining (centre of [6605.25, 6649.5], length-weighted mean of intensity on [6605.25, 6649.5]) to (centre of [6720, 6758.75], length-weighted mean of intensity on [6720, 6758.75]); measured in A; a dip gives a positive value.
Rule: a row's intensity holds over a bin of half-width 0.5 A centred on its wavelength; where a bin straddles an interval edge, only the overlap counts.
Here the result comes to 1.1 A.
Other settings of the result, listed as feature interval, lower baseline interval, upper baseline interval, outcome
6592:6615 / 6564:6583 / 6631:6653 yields 1.25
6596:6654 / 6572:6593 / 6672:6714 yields 1.92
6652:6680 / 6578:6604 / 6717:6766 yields 1.11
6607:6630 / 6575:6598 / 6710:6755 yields 1.25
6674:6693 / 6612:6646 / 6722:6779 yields 1.16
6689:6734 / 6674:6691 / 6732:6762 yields -3.28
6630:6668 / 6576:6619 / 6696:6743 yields 0.24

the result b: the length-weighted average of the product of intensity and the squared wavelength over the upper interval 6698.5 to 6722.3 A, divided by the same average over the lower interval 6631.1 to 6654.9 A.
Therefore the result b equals 1.0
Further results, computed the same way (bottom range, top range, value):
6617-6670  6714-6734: 1.07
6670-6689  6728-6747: 1.12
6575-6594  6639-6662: 0.97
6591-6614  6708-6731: 1.09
